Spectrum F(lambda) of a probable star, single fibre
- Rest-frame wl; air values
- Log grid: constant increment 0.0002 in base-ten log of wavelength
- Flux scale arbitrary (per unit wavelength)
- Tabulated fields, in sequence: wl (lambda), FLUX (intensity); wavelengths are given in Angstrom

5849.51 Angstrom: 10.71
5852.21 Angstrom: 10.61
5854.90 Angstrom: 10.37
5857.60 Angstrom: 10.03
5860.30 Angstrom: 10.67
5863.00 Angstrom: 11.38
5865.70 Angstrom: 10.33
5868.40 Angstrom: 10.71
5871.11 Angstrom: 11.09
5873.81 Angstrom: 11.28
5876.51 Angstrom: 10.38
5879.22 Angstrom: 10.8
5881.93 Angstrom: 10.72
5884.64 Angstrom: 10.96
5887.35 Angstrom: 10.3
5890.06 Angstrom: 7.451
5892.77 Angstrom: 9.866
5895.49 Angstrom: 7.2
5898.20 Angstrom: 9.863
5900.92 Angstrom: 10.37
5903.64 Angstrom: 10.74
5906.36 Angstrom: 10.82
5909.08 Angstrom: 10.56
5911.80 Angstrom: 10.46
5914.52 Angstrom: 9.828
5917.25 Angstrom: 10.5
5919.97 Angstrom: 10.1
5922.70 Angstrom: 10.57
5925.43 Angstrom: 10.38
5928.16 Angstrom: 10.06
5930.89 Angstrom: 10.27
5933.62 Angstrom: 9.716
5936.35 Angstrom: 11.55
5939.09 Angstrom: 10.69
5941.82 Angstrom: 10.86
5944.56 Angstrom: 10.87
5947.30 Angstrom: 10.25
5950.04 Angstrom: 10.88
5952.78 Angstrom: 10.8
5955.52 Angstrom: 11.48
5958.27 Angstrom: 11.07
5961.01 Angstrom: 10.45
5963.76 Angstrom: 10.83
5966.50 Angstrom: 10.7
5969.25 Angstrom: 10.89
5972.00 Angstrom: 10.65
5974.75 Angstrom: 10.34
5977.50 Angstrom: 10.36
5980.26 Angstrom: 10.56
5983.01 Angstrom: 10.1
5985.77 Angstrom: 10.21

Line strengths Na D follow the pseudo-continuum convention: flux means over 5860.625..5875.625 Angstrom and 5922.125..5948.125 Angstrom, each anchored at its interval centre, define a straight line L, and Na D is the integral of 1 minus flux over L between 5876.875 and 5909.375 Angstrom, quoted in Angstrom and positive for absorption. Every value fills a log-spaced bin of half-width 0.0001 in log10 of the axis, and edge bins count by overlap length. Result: 2.4 Angstrom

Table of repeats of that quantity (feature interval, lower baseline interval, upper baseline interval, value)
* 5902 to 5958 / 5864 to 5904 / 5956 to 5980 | -0.77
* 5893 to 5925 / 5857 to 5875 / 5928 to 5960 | 2.00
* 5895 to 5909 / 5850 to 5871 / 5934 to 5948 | 0.89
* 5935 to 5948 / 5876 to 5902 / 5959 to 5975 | -0.61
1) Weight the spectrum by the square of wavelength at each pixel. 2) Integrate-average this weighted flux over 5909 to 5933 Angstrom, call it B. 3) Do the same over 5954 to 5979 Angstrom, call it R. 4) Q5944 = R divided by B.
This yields 1.06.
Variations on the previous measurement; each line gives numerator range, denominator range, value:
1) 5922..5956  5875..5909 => 1.08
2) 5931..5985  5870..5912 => 1.07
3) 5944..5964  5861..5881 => 1.03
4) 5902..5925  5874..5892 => 1.04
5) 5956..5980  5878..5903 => 1.13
